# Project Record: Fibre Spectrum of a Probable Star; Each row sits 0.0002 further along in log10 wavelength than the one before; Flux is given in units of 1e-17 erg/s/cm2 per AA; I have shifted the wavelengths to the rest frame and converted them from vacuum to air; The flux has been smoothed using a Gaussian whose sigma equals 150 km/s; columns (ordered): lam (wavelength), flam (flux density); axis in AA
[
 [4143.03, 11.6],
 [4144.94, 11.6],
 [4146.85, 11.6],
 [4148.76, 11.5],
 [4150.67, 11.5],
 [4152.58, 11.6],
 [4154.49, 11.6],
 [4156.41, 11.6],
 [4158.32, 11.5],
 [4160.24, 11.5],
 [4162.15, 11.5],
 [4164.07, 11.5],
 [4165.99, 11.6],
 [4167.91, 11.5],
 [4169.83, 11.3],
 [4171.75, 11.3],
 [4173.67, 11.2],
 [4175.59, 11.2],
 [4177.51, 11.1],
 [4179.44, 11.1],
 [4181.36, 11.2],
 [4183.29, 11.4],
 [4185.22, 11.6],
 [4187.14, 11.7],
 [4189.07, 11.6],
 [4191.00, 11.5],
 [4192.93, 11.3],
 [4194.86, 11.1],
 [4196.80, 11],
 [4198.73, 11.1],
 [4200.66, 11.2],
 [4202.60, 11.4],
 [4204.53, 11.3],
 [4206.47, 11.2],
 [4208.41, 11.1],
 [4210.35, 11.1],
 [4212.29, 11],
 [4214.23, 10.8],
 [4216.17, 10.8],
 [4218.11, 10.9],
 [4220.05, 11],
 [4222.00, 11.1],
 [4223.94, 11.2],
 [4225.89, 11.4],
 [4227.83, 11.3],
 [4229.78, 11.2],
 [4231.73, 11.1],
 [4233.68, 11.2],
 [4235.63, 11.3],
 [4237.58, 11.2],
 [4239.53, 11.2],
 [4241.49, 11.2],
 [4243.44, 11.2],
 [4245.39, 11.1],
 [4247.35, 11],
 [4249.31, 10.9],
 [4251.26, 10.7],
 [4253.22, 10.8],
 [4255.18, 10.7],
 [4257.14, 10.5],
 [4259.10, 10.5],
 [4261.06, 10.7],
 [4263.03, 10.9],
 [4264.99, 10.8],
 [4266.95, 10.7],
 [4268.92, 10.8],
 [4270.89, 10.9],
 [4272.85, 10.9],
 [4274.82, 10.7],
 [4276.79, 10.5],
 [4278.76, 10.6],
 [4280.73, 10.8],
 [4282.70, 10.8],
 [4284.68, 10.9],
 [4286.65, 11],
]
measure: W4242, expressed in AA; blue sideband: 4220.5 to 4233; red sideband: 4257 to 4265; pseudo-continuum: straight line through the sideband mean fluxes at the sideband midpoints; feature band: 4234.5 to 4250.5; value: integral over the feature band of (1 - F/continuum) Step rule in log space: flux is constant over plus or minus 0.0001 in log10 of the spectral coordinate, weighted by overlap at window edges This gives -0.2 AA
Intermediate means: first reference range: 11.2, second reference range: 10.7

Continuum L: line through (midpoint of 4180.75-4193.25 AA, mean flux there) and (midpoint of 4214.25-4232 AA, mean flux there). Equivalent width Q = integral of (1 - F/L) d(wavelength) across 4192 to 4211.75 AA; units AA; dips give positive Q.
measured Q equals 0.3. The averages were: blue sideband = 11.5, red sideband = 11.1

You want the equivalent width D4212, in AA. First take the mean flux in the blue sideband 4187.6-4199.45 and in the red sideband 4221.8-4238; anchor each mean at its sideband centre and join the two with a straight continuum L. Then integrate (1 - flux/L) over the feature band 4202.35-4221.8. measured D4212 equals 0.4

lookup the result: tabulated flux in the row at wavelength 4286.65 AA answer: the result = 11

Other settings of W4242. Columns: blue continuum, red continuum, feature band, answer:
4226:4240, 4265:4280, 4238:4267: 0.3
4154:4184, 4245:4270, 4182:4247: -0.8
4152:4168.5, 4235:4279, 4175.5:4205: 0.1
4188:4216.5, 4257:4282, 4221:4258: -0.5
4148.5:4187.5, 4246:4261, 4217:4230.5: -0.2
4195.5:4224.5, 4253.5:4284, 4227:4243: -0.4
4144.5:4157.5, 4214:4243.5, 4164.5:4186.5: 0.2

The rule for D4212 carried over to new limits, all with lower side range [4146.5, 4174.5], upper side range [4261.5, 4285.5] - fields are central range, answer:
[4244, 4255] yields 0.03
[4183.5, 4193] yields -0.20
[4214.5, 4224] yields 0.13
